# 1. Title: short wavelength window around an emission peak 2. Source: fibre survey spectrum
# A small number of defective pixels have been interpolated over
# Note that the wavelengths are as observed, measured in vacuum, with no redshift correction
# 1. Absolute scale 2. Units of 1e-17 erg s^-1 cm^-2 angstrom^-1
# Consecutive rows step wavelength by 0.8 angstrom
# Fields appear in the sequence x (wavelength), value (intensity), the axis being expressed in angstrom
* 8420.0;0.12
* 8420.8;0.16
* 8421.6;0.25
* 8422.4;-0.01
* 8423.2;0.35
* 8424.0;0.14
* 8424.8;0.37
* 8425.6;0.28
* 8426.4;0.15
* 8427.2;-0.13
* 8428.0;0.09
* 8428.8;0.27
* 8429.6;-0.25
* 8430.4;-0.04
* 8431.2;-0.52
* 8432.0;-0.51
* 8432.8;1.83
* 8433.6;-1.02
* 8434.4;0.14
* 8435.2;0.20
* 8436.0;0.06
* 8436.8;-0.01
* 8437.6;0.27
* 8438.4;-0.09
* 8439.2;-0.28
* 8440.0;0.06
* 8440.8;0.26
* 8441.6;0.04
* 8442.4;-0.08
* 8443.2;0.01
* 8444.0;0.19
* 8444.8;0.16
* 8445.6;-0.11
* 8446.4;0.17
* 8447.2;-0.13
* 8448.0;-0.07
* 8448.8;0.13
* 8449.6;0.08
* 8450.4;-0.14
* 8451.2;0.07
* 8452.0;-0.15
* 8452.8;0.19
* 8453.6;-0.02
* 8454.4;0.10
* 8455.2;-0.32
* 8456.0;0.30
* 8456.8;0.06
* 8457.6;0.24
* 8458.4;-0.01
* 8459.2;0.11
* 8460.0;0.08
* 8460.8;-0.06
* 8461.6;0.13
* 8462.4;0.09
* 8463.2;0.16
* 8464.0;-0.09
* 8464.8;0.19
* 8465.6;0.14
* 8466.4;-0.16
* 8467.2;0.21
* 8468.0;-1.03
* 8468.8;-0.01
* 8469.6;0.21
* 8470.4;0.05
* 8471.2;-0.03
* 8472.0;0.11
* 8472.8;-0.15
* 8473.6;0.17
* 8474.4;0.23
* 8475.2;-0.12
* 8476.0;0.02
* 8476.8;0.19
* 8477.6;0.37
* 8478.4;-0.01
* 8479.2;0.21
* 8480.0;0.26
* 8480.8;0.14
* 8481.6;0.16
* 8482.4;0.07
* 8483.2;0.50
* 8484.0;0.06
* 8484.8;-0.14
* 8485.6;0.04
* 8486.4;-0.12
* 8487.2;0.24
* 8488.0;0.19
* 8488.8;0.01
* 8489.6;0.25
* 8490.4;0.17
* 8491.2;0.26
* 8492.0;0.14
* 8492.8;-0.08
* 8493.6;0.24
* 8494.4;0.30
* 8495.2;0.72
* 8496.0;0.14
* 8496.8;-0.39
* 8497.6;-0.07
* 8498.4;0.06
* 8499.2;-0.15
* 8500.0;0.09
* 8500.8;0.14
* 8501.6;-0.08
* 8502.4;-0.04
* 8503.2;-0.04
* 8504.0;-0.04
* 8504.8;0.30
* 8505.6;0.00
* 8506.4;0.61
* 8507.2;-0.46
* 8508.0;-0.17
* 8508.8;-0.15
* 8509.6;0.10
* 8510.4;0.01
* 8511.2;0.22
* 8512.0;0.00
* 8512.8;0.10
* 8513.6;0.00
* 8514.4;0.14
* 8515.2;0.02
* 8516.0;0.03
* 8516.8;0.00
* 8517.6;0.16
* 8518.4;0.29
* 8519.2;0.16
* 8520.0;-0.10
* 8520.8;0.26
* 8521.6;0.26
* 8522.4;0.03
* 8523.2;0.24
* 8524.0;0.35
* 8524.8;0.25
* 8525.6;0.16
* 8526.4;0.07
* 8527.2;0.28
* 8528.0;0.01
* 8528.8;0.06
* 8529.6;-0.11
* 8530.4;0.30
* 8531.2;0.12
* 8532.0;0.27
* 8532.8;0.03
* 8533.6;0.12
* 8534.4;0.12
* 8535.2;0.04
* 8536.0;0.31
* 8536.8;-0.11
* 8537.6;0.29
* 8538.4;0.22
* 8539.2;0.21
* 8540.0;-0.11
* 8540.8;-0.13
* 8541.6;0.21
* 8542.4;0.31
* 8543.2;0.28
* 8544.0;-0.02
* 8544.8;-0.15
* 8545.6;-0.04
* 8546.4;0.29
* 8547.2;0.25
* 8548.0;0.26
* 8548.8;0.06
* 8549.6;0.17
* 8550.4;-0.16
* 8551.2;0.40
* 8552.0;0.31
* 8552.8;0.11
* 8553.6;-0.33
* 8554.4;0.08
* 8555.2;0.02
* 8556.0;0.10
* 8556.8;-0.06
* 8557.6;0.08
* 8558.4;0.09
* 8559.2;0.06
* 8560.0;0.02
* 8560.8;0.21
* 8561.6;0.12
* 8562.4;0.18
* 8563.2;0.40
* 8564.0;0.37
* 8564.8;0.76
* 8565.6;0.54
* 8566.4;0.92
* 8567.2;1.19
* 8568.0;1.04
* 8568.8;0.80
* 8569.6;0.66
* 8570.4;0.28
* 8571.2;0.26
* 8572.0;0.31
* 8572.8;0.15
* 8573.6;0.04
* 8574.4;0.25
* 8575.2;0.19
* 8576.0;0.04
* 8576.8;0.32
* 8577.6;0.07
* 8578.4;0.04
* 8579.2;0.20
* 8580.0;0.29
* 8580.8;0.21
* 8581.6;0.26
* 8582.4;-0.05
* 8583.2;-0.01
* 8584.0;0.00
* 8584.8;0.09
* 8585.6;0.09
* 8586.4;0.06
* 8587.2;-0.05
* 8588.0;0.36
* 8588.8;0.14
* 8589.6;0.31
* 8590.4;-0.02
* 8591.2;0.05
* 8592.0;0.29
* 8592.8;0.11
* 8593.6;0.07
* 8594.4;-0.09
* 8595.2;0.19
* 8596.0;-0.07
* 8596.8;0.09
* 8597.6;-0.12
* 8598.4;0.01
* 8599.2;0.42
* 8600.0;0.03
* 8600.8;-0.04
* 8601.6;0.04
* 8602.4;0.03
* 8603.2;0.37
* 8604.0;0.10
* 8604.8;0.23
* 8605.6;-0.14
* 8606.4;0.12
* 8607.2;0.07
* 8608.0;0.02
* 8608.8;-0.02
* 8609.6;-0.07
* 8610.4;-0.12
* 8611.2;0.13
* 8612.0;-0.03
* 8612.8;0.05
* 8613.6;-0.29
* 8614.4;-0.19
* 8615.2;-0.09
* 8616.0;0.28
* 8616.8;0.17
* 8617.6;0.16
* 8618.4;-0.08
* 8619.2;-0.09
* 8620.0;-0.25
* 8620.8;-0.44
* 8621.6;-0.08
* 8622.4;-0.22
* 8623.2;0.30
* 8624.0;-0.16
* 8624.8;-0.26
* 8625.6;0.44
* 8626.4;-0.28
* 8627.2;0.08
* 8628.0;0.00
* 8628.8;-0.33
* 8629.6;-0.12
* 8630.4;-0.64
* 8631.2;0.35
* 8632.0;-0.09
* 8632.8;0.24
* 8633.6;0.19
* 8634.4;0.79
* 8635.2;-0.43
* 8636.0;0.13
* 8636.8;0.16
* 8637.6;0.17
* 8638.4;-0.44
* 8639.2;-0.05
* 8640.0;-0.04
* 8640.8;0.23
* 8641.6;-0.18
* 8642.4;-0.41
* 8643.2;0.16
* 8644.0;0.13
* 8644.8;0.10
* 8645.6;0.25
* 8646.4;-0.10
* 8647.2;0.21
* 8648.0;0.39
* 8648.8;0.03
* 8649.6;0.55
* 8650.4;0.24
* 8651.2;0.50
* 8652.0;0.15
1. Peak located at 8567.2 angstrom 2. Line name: H-beta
